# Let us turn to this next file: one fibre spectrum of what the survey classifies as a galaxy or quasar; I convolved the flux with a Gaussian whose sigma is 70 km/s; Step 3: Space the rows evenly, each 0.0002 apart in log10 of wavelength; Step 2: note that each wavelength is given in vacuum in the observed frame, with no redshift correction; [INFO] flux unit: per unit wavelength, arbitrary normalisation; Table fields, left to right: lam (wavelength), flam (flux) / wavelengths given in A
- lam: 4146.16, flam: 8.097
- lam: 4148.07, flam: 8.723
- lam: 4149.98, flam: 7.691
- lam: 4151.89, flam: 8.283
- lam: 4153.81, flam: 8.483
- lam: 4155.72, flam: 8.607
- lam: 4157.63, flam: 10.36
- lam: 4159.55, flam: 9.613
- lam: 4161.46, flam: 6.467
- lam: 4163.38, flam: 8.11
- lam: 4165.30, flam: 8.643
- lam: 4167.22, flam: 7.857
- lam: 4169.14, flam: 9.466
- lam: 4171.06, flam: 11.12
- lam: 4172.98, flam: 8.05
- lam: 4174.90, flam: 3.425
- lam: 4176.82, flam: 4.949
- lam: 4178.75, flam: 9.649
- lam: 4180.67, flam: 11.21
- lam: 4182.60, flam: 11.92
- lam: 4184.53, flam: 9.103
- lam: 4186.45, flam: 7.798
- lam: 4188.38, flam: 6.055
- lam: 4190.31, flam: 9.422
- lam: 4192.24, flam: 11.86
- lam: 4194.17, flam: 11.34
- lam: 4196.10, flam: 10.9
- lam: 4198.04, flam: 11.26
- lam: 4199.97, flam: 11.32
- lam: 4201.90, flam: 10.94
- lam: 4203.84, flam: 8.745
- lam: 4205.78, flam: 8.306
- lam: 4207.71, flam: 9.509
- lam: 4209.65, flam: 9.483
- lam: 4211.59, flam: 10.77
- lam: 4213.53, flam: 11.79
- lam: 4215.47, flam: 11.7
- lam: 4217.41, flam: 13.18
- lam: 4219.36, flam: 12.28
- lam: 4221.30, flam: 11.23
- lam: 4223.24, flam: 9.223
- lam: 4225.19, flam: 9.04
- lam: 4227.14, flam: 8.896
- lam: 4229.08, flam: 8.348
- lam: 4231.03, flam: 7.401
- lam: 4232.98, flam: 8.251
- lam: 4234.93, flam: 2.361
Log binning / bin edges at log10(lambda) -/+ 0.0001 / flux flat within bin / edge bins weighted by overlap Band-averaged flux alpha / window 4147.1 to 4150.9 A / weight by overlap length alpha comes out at 8.21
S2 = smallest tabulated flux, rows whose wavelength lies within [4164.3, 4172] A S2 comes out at 7.857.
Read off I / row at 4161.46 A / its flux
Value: 6.467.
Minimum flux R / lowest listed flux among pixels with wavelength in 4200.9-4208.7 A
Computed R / 8.306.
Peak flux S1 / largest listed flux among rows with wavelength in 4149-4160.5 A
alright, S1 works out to 10.36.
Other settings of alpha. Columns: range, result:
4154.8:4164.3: 8.64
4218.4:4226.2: 10.4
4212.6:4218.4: 12.2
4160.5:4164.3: 7.29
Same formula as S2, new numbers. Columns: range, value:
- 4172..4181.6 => 3.425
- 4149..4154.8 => 7.691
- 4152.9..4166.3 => 6.467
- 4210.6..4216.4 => 10.77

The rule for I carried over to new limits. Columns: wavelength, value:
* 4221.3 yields 11.23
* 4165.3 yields 8.643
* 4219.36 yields 12.28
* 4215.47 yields 11.7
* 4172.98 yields 8.05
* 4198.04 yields 11.26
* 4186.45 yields 7.798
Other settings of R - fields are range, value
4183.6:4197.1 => 6.055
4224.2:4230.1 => 8.348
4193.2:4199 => 10.9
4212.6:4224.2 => 9.223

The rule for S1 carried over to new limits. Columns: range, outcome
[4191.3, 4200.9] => 11.86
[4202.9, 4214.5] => 11.79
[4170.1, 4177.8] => 11.12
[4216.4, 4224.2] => 13.18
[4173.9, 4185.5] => 11.92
